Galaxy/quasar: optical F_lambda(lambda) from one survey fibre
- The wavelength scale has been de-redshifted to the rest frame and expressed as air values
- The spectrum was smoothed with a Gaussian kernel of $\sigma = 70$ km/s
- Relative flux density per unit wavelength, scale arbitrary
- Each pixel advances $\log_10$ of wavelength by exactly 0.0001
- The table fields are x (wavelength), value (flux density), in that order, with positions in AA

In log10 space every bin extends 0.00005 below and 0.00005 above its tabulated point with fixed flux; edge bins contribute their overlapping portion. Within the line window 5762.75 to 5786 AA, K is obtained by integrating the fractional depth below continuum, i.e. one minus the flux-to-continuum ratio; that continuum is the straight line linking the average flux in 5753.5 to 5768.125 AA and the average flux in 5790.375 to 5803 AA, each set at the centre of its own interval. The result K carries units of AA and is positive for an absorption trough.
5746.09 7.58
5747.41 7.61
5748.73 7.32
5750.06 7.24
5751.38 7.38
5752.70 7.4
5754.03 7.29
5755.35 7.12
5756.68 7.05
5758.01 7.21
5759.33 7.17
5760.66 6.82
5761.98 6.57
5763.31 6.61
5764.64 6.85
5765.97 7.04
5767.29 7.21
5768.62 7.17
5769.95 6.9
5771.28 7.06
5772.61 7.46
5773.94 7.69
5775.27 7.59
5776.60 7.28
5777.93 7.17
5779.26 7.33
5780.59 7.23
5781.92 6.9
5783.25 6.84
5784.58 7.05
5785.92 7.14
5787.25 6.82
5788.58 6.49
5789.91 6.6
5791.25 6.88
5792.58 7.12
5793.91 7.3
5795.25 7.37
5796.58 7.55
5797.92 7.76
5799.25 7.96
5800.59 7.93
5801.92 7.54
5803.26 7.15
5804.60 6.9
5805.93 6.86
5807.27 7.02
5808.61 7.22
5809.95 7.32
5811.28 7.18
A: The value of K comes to 0.1 AA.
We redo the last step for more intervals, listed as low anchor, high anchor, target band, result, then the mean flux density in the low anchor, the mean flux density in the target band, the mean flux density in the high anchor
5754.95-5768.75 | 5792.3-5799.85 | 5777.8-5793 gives 0.82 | 6.97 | 6.96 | 7.53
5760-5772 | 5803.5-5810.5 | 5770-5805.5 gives -1.19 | 6.92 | 7.23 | 7.06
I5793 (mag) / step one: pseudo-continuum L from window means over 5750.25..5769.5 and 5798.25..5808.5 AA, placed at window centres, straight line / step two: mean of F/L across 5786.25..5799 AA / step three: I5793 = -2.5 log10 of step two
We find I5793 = 0.02 mag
